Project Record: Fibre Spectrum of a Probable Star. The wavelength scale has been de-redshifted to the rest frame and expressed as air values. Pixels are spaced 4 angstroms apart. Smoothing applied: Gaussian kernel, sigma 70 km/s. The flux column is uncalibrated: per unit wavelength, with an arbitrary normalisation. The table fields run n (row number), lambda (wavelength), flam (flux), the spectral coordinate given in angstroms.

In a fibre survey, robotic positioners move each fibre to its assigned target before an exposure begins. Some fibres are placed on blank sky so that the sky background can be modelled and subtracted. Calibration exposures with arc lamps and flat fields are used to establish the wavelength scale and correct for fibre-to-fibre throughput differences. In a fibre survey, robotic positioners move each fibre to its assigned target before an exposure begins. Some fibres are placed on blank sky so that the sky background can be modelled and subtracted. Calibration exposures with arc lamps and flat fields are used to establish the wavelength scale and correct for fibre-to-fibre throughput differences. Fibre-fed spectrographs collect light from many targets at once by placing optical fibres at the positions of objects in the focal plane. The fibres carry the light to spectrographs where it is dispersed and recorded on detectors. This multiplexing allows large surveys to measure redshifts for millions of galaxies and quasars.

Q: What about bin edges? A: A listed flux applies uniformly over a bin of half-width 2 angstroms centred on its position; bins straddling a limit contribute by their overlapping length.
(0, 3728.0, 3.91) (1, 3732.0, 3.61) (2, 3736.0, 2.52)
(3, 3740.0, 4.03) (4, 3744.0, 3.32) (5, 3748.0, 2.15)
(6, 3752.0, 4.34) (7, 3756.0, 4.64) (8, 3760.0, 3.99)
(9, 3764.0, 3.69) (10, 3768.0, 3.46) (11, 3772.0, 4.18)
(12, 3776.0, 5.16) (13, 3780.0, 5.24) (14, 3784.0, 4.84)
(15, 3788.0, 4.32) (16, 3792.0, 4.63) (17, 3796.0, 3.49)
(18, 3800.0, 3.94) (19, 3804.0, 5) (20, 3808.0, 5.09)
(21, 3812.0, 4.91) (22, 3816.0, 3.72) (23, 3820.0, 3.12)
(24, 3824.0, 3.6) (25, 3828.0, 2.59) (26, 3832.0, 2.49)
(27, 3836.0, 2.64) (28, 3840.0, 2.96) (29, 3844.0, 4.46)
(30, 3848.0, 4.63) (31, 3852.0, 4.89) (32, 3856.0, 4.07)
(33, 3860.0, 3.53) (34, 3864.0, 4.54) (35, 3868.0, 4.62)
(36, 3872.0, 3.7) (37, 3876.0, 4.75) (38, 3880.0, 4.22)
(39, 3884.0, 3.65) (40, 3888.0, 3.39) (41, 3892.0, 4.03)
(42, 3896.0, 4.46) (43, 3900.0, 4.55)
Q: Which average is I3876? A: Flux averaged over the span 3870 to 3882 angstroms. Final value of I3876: 4.22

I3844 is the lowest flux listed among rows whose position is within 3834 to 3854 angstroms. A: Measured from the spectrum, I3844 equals 2.64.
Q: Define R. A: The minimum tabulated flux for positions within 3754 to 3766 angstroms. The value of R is 3.69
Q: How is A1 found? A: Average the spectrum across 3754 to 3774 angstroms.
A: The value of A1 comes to 3.99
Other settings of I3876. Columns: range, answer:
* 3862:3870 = 4.58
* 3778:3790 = 4.8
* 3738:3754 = 3.46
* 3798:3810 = 4.68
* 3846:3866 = 4.33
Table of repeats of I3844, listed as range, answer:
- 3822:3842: 2.49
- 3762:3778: 3.46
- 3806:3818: 3.72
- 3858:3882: 3.53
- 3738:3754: 2.15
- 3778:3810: 3.49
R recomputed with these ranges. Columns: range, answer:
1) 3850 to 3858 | 4.07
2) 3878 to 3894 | 3.39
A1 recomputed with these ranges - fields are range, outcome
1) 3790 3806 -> 4.27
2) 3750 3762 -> 4.32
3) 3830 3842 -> 2.7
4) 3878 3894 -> 3.82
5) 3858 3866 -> 4.04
